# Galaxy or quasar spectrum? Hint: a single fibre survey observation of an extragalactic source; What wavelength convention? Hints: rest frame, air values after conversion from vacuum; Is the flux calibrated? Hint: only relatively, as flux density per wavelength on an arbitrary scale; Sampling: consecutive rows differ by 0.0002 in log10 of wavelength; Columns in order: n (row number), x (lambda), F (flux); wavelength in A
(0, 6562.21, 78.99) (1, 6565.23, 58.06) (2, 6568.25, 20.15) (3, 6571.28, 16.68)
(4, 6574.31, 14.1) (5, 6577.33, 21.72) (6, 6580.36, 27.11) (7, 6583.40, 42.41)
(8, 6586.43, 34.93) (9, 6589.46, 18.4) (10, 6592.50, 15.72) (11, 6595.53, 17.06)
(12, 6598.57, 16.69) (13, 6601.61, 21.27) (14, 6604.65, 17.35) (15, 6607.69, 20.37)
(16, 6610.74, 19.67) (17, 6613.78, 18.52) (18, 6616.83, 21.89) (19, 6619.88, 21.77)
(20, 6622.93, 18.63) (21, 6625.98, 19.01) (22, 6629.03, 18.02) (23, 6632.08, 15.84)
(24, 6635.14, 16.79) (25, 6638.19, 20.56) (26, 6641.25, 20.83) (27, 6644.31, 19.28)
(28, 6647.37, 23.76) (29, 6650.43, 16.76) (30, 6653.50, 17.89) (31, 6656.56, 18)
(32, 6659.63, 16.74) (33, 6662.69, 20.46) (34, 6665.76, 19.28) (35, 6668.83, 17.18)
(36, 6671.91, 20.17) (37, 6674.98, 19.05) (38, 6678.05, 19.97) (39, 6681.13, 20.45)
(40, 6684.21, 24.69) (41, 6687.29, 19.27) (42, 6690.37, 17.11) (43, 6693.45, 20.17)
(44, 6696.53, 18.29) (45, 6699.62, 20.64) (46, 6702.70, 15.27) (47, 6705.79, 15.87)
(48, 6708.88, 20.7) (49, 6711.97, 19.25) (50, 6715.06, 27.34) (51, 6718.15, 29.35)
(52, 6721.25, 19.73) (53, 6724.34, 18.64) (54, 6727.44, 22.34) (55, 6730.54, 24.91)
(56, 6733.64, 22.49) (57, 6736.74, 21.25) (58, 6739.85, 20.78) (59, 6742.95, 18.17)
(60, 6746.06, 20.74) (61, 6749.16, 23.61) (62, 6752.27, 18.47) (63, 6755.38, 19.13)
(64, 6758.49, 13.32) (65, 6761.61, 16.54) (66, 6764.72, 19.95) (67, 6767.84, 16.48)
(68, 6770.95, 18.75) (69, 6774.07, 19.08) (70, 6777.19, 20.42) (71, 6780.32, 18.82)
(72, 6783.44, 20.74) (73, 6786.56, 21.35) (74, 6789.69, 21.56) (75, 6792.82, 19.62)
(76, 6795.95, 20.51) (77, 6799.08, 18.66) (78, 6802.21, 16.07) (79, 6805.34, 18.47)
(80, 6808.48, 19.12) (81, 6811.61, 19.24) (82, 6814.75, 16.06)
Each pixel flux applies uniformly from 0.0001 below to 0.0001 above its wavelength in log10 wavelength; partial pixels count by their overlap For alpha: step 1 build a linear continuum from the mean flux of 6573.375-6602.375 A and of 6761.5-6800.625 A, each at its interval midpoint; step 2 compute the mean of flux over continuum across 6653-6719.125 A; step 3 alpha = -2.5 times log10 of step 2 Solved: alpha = 0.08 mag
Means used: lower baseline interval 23.2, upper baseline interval 19.5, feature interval 19.8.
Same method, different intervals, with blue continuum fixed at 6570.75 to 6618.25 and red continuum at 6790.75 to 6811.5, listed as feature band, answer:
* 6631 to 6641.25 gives 0.15 mag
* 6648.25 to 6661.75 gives 0.17 mag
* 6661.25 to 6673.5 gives 0.07 mag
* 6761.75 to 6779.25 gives 0.03 mag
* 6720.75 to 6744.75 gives -0.07 mag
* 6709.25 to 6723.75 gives -0.17 mag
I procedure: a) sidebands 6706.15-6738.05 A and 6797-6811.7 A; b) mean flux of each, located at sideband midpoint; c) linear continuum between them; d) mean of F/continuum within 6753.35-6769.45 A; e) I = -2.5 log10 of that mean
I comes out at 0.190 mag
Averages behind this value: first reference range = 22.4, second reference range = 18.3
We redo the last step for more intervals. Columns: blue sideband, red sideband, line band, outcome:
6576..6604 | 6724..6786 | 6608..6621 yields 0.14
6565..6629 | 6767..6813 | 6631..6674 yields 0.13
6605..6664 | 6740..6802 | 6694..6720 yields -0.09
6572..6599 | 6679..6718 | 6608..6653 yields 0.14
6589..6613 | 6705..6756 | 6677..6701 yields 0.02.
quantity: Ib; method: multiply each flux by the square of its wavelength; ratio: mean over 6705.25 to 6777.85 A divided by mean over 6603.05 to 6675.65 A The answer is 1.1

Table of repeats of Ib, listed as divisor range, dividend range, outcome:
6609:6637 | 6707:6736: 1.23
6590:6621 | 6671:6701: 1.08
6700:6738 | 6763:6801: 0.93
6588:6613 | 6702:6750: 1.21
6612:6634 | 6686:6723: 1.09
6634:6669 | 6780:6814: 1.06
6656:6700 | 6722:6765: 1.05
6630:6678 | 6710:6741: 1.22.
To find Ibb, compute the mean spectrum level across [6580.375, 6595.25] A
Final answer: 26.9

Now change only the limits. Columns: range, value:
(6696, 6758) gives 20.8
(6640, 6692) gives 19.5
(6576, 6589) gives 30.6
